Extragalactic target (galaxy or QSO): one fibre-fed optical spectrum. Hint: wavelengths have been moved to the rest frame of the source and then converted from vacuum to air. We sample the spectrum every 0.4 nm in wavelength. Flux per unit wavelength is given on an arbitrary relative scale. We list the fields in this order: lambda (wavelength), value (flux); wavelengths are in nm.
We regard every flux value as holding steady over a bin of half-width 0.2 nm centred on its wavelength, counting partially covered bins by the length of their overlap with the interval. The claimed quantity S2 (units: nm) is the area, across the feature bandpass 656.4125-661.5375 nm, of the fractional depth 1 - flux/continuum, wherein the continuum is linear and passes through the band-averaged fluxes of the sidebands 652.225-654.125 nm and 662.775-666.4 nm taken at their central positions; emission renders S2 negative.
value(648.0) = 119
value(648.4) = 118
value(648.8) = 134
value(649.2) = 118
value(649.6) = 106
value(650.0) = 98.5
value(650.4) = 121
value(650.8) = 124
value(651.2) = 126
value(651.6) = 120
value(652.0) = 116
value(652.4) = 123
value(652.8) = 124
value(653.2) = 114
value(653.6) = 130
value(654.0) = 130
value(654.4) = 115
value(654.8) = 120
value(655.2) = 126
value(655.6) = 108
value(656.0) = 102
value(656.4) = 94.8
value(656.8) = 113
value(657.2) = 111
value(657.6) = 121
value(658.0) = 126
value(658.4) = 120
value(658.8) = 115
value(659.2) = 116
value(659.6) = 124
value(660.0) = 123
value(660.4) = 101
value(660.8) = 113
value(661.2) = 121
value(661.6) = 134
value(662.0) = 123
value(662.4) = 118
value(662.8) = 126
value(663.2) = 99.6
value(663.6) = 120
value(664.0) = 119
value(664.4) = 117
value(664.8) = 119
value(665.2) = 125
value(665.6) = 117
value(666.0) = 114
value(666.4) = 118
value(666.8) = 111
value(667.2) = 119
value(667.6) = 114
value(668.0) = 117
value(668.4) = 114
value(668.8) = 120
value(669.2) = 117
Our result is 0.16 nm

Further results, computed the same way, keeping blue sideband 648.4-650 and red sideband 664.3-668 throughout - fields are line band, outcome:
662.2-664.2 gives 0.01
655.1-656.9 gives 0.14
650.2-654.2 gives -0.21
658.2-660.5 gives -0.01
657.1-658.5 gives -0.04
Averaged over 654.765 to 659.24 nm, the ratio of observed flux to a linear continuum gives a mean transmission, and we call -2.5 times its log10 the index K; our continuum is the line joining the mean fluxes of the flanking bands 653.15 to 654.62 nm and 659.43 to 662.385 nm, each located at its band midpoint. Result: 0.07 mag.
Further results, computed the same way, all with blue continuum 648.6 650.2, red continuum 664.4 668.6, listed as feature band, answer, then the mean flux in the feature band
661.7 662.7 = -0.06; 122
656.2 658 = 0.03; 112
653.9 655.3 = -0.06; 122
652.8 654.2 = -0.09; 125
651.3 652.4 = -0.05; 120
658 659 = -0.03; 119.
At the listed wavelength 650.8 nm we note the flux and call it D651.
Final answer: 124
